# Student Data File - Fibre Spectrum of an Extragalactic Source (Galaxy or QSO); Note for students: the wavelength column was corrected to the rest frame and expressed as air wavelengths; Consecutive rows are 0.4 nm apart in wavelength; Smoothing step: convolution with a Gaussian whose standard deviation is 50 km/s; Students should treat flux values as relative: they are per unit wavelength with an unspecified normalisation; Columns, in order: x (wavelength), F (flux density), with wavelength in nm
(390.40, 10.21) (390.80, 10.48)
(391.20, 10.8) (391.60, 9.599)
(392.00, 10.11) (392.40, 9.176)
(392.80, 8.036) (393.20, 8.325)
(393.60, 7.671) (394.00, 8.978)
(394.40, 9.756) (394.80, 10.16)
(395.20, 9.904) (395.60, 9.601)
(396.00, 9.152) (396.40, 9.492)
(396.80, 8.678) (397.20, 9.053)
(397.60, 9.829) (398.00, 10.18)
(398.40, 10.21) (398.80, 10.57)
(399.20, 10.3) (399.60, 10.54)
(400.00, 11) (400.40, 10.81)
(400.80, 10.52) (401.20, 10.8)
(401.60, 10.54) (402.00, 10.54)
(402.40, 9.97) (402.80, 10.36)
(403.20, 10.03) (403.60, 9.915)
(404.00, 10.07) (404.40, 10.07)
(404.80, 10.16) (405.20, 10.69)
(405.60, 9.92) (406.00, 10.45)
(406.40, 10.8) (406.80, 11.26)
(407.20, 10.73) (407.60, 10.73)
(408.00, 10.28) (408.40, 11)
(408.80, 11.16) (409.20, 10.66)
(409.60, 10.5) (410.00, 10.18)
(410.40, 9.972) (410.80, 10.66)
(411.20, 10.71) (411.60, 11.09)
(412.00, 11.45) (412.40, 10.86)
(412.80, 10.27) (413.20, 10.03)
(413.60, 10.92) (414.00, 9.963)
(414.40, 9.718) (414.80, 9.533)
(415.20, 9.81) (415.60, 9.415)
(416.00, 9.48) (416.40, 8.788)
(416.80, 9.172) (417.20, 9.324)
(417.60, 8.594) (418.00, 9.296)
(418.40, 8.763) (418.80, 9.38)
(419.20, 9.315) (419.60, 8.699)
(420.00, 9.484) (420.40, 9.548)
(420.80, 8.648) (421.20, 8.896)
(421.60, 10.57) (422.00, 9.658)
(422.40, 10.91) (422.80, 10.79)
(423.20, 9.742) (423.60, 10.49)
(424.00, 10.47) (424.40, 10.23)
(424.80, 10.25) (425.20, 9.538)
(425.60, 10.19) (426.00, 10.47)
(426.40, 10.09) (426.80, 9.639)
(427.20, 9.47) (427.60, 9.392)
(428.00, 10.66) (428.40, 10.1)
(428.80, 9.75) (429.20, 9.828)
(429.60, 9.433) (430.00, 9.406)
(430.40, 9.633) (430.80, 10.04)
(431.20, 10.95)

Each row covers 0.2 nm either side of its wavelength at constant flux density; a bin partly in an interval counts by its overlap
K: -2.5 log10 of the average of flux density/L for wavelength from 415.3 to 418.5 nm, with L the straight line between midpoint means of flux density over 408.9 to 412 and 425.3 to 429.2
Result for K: 0.14 mag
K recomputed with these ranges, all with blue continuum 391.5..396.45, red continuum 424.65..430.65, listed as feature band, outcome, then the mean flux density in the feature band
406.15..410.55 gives -0.13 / 10.7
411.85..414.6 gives -0.09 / 10.4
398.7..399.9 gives -0.13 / 10.5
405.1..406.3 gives -0.10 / 10.4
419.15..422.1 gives 0.04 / 9.34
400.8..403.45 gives -0.11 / 10.4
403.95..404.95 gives -0.08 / 10.1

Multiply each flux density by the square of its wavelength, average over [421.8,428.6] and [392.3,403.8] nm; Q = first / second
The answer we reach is 1.18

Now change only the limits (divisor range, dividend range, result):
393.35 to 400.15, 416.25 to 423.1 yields 1.09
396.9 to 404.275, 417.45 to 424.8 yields 1.04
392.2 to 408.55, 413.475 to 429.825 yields 1.08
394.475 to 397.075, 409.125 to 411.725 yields 1.19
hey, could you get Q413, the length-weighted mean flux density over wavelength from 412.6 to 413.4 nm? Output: 10.1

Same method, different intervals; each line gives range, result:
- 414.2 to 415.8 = 9.62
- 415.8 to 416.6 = 9.13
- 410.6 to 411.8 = 10.8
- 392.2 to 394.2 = 8.44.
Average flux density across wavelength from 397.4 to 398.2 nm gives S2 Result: 10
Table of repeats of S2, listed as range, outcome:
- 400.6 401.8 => 10.6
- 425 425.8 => 9.86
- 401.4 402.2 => 10.5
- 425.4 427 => 10.1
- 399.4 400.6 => 10.8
